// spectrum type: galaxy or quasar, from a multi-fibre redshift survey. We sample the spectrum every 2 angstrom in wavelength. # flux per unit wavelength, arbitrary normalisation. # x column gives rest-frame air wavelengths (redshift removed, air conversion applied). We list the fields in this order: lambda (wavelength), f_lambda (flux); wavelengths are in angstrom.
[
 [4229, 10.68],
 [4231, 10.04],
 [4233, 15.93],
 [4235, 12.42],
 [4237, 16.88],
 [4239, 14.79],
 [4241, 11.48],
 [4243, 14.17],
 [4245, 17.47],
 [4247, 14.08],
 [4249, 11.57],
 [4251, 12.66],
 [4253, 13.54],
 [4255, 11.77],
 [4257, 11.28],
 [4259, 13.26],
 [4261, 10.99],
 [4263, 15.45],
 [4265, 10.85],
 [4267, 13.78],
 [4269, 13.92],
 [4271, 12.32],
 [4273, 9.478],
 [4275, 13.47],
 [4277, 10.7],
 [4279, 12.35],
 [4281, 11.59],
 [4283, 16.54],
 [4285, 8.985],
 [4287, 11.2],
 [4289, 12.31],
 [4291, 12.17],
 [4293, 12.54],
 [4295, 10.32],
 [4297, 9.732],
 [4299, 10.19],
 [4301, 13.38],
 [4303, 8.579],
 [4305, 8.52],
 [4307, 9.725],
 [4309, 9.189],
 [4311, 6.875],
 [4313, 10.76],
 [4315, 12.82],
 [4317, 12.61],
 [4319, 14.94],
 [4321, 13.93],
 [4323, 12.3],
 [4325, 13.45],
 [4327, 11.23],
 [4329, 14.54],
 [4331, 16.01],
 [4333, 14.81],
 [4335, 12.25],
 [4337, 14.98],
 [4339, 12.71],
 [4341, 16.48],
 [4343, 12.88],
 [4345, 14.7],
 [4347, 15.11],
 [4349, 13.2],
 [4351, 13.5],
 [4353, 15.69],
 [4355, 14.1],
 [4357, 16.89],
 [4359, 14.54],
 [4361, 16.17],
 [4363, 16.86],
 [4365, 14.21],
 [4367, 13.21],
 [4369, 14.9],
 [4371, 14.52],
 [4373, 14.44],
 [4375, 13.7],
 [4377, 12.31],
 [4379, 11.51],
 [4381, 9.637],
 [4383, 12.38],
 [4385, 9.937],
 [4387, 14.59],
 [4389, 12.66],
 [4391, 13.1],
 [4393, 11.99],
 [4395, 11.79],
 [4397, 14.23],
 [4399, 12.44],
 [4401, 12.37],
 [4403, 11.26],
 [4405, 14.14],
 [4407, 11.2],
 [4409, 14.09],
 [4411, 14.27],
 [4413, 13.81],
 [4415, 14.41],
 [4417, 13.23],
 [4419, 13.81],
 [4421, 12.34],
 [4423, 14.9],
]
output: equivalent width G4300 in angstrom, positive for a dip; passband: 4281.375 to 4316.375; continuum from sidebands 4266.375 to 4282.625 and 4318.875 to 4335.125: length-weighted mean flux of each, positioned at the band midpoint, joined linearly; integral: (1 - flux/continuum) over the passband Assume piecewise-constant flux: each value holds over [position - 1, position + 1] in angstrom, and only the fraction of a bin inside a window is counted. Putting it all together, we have 5.7 angstrom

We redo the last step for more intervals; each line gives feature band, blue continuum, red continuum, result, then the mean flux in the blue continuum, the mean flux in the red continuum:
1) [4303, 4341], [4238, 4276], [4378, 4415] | 1.3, 13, 12.6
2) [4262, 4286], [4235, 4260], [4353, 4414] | 1.9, 13.5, 13.4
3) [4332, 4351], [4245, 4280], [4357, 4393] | -1.2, 12.6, 13.5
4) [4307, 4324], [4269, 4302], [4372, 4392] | 0.6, 11.8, 12.4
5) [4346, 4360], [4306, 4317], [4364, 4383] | -3.0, 10.1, 13.1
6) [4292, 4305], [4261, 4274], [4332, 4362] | 2.6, 12.5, 14.5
